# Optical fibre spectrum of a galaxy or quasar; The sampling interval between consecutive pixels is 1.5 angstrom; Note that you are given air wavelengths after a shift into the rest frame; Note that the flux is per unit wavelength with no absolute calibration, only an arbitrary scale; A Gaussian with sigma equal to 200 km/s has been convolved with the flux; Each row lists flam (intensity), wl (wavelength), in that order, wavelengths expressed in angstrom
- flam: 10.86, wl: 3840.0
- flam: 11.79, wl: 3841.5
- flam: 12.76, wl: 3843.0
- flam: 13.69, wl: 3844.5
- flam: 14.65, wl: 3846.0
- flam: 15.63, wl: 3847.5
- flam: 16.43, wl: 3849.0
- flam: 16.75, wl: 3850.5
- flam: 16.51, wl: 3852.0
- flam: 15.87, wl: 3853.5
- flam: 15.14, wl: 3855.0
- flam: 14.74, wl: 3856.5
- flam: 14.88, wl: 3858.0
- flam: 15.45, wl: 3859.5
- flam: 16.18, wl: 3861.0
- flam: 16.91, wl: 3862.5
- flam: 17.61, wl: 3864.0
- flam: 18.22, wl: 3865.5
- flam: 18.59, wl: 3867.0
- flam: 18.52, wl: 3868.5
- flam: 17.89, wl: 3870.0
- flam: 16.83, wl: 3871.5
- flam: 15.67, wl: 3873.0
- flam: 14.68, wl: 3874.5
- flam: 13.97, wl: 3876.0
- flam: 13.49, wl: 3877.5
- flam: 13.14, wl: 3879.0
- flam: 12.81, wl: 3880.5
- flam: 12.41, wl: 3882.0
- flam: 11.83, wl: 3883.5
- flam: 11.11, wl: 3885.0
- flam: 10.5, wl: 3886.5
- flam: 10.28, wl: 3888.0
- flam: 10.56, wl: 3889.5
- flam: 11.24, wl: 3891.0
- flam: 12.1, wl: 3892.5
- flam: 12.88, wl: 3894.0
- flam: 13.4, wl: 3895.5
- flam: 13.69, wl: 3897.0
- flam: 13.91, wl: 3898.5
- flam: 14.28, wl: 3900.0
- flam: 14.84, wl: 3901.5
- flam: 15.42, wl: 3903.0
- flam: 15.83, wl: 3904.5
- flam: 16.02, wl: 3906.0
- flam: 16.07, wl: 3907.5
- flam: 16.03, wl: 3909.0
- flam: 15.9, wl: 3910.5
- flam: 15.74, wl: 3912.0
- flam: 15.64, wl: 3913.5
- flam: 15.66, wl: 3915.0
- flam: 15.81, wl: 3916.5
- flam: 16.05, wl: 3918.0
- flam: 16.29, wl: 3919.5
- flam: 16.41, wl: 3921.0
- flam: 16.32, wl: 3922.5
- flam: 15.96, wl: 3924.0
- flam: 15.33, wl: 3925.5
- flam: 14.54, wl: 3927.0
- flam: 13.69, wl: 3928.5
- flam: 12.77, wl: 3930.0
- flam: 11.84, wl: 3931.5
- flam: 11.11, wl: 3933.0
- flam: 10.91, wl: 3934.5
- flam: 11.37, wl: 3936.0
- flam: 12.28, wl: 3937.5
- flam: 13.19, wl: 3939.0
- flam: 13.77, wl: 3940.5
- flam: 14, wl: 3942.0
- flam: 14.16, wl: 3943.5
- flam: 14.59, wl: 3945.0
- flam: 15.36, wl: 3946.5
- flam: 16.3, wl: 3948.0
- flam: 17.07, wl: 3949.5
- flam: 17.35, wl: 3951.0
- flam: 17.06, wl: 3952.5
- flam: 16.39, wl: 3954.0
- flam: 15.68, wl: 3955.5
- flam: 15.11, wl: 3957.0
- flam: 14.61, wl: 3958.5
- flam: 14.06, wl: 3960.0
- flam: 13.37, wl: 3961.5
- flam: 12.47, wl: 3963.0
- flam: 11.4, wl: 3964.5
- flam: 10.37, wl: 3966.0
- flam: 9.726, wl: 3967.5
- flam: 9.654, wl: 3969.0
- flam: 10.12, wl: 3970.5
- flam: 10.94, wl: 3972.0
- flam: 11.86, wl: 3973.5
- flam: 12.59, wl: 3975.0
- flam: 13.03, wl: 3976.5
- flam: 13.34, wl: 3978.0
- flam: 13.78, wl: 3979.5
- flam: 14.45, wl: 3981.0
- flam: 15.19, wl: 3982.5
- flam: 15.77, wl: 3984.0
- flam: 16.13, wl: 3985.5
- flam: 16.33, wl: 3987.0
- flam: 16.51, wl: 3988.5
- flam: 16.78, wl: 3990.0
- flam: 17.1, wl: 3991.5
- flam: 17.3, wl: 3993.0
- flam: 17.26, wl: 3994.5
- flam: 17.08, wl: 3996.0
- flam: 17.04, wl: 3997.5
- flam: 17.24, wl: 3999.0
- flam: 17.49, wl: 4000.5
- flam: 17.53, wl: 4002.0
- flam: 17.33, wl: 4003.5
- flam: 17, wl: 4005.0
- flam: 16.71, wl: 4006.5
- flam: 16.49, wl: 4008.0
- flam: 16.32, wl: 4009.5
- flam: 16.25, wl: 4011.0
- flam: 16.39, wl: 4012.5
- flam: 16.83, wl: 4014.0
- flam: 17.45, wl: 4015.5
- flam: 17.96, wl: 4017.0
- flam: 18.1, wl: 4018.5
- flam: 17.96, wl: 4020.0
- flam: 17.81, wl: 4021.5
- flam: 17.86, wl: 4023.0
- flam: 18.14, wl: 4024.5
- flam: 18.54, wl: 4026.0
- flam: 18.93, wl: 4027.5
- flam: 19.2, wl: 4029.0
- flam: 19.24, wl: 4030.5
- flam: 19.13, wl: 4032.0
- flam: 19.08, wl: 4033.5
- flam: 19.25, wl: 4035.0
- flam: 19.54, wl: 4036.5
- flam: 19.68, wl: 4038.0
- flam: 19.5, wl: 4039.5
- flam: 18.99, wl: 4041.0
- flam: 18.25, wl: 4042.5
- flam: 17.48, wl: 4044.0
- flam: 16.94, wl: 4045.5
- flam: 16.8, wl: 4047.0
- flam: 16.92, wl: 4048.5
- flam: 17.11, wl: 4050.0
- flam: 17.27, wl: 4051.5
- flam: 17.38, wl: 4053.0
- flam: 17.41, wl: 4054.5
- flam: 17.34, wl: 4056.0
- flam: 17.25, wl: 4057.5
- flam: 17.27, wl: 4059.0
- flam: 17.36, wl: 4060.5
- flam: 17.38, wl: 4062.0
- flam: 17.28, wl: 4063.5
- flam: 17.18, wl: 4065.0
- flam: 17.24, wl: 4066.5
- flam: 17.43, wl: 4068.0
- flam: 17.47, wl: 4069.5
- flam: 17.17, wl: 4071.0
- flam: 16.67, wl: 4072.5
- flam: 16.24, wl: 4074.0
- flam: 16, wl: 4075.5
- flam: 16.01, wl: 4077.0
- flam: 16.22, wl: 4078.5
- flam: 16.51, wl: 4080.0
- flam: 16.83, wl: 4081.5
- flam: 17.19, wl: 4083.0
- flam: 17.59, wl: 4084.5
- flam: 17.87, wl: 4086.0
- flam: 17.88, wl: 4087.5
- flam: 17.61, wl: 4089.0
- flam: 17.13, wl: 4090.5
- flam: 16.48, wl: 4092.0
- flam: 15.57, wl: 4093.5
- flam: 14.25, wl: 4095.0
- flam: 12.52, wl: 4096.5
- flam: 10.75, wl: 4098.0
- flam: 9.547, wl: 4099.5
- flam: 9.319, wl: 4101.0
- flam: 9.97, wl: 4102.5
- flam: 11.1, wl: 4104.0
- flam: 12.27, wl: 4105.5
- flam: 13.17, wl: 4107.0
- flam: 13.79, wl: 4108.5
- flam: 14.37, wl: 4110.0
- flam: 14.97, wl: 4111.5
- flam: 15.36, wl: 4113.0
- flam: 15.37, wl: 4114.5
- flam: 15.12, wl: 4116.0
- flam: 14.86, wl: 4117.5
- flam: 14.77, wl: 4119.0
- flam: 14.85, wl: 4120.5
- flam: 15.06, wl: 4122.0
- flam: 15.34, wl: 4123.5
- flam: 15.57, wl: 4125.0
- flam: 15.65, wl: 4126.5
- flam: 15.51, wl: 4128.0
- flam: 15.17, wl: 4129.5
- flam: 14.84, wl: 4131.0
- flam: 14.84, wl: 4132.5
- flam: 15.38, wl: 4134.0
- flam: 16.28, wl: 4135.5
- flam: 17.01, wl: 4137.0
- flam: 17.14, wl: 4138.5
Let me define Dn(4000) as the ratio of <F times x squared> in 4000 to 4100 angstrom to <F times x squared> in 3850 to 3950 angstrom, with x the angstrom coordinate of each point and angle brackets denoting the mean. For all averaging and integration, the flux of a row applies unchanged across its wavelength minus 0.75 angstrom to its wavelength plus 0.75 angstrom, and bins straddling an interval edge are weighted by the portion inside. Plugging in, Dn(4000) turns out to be 1.27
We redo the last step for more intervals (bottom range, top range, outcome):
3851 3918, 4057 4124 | 1.15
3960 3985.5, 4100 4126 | 1.18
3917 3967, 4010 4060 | 1.32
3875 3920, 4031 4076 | 1.38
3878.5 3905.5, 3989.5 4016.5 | 1.40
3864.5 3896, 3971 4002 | 1.17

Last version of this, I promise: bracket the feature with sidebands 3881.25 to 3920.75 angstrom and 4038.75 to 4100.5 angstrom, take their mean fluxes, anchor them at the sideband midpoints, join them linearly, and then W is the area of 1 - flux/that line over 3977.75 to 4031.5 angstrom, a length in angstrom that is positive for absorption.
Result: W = -4.7 angstrom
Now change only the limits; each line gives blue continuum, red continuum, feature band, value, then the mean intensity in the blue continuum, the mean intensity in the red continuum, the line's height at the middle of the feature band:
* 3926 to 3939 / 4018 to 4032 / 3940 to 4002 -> 0.92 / 12.4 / 18.5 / 14.9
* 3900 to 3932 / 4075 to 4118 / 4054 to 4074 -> -3.29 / 15.3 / 14.7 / 14.8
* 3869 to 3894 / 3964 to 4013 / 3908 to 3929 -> -3.03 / 13.1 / 14.9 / 13.7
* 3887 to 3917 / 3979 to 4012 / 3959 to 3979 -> 5.10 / 14.2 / 16.5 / 15.9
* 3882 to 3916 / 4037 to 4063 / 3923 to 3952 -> 1.45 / 13.8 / 17.7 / 14.8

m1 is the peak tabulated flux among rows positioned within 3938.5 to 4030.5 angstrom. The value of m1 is 19.24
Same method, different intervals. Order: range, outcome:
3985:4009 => 17.53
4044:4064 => 17.48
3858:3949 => 18.59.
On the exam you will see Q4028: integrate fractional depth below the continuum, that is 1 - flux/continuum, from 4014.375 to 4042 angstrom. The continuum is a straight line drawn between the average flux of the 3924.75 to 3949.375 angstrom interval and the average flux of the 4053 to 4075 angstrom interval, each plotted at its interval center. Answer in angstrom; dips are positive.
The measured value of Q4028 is -4.3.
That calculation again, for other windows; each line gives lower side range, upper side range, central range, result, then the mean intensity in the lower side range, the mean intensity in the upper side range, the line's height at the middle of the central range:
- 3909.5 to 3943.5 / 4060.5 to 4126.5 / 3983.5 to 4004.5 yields -3.2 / 14.3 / 15.3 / 14.7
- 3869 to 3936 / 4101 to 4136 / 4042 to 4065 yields -4.8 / 14.1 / 14.4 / 14.3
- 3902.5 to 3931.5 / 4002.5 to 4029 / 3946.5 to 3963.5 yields 0.8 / 15.5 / 17.5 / 16.2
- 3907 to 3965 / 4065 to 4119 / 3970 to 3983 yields 1.7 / 14.7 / 15.1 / 14.8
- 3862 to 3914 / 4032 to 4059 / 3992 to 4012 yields 0.1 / 14.5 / 18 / 17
